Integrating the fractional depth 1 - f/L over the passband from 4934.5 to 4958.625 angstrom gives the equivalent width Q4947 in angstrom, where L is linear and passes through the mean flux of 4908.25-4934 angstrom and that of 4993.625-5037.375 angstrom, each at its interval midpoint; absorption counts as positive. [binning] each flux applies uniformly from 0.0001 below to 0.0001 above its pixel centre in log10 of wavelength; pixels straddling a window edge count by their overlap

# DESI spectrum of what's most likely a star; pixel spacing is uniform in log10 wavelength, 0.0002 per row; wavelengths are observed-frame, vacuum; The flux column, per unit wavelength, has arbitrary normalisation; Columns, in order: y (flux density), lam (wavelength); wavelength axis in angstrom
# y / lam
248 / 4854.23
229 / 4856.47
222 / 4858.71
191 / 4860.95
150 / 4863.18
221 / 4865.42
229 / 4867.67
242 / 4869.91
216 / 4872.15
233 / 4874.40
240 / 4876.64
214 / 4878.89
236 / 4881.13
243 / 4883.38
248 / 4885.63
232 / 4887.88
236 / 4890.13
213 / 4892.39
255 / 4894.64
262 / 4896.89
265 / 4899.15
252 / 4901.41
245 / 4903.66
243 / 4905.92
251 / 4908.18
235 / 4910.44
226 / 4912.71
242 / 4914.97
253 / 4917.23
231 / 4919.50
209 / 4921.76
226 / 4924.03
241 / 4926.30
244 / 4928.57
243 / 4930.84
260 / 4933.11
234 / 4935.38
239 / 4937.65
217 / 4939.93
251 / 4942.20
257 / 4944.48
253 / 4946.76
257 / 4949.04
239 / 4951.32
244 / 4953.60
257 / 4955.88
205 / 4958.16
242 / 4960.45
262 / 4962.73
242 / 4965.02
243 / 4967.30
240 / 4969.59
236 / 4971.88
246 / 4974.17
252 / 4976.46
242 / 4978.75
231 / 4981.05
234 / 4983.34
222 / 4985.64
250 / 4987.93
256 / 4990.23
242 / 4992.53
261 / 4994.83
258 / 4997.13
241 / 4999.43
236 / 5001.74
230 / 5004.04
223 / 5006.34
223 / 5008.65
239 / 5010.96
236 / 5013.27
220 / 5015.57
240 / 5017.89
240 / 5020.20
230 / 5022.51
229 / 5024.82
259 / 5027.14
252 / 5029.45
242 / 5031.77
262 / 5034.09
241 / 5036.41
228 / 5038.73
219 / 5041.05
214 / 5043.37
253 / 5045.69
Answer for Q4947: -0.4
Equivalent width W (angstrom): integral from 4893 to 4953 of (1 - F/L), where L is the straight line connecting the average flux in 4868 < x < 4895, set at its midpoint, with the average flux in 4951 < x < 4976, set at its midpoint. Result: -1.4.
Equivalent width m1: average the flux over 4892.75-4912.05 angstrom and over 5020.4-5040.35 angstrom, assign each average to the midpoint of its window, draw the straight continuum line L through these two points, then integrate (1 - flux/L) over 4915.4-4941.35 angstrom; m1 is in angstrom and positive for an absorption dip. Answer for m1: 1.2 angstrom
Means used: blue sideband 249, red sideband 242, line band 236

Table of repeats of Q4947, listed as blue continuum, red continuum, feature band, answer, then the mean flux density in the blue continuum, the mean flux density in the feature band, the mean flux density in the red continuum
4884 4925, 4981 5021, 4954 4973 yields -0.2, 240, 241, 238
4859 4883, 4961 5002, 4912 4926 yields -0.1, 218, 232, 244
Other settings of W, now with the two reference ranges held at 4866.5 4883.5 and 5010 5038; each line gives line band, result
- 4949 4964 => -0.41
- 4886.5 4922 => -1.32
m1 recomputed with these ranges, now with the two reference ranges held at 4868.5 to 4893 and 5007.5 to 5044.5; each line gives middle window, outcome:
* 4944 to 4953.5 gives -0.7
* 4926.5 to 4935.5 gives -0.5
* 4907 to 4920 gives -0.4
